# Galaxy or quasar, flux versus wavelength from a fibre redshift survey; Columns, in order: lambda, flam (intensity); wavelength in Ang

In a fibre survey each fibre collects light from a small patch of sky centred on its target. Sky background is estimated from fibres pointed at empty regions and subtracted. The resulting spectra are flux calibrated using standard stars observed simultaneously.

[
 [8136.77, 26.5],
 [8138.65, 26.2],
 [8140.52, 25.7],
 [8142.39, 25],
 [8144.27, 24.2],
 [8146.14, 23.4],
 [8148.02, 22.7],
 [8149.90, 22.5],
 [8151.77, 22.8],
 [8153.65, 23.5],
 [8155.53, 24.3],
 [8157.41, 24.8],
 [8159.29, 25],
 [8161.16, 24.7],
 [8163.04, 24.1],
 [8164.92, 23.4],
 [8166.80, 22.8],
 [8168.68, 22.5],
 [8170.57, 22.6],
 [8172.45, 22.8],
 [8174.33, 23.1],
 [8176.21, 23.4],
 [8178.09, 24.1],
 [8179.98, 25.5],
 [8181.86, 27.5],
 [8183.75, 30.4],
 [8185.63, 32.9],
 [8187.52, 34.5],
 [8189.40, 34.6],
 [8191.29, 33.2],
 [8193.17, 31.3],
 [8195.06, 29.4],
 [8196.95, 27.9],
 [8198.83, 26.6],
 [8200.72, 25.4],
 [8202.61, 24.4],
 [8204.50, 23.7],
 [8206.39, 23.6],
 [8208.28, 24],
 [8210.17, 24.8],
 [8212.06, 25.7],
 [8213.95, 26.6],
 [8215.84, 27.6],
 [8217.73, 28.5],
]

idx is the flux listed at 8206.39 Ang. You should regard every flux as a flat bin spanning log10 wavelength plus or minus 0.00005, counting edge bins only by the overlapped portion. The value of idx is 23.6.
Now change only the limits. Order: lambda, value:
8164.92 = 23.4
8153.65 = 23.5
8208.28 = 24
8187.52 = 34.5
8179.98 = 25.5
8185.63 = 32.9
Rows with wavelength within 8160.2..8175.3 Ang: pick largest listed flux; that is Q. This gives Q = 24.7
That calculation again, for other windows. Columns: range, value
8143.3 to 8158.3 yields 24.8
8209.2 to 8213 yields 25.7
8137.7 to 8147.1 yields 26.2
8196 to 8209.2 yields 27.9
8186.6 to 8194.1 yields 34.6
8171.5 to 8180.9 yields 25.5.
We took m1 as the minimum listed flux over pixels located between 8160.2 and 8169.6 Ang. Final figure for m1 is 22.5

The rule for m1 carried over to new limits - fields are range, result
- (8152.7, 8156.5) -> 23.5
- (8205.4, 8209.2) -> 23.6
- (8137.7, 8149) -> 22.7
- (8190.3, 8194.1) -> 31.3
